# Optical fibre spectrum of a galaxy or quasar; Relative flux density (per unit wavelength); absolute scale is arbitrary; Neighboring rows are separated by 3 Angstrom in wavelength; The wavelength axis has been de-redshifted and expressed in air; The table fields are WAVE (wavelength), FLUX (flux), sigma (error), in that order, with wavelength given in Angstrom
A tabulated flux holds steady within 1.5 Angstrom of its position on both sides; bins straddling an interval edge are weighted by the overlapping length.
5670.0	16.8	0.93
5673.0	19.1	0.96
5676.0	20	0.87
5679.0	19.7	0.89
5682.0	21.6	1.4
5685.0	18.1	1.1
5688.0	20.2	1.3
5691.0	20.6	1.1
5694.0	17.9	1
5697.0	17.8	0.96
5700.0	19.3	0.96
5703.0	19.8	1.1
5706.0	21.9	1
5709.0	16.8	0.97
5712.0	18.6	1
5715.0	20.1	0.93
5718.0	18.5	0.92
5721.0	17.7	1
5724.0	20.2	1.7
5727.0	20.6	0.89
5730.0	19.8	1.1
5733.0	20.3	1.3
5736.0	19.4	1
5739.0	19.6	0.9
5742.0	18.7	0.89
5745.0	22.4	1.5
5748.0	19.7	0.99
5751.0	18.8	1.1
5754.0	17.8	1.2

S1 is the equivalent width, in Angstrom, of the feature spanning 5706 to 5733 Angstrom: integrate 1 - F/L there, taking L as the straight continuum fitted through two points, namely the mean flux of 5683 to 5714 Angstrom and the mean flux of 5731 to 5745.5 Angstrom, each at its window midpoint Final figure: 0.4 Angstrom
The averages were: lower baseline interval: 19.2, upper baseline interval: 19.9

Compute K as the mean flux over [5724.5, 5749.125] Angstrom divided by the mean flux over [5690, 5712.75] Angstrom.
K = 1.05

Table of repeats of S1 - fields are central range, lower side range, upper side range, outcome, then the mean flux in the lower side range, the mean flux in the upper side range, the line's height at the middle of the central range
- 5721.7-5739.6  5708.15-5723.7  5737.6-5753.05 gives -0.70 Angstrom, 18.5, 19.8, 19.2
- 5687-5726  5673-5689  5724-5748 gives 1.49 Angstrom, 19.8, 20.1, 20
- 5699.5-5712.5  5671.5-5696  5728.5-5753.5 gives 0.22 Angstrom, 19.6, 19.8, 19.7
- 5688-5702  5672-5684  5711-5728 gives 0.47 Angstrom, 20.1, 19.3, 19.7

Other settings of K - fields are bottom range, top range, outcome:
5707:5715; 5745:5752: 1.08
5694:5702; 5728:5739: 1.07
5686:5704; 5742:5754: 1.03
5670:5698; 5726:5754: 1.02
